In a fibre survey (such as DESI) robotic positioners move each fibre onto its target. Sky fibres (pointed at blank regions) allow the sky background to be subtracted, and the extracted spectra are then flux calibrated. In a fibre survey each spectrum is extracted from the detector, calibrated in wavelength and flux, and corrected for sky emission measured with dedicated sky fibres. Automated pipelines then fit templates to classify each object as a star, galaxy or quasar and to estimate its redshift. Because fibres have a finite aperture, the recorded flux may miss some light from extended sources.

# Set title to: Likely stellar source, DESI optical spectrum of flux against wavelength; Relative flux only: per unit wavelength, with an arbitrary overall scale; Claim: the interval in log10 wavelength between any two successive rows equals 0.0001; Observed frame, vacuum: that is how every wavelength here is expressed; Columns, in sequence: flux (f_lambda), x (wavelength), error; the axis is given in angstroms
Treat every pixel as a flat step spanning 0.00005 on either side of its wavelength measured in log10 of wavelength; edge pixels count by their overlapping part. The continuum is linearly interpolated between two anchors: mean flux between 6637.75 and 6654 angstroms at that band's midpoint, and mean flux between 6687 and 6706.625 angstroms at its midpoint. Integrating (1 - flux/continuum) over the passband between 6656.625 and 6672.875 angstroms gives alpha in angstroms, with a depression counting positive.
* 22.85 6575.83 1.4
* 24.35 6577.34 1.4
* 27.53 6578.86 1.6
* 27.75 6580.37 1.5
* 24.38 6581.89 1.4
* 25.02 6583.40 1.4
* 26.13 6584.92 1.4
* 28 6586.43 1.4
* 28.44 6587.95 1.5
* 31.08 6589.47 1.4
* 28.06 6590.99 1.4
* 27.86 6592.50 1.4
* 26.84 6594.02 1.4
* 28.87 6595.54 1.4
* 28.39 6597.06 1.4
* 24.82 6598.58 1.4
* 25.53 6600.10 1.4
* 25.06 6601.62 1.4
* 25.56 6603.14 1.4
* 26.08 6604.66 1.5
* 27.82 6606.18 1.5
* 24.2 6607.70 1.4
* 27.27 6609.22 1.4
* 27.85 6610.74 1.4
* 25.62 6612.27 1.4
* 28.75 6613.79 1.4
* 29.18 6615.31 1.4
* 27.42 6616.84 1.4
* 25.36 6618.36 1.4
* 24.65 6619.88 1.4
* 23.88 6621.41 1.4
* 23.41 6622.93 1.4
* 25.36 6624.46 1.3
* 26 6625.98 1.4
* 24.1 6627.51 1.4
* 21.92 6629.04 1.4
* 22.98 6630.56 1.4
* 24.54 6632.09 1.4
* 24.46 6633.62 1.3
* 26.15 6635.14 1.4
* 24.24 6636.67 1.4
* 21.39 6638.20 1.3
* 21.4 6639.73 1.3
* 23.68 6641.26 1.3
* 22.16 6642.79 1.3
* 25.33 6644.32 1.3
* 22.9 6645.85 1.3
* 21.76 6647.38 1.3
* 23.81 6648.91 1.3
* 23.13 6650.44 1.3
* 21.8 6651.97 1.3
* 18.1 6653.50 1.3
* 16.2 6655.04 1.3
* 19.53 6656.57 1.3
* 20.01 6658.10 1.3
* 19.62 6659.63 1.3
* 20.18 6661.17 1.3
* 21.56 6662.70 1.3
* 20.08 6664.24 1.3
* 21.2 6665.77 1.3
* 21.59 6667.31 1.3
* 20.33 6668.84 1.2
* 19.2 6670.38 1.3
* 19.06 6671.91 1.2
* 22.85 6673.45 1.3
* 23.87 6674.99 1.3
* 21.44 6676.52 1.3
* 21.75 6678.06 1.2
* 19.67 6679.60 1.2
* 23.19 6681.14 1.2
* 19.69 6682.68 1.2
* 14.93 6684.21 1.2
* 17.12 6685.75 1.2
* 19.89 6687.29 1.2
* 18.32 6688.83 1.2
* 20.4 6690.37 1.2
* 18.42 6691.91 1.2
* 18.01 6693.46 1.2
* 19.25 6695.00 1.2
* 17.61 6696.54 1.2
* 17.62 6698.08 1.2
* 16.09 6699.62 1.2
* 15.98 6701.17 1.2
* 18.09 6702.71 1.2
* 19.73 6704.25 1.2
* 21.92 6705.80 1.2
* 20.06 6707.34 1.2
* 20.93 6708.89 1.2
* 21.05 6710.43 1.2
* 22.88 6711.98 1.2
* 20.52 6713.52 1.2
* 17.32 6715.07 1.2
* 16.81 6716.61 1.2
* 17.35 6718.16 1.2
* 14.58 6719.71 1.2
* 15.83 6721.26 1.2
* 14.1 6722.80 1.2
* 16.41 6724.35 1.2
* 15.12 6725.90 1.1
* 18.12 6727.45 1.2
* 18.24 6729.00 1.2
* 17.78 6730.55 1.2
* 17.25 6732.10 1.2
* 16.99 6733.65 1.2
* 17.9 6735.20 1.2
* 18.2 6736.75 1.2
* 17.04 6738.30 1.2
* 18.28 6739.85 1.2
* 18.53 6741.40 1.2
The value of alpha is 0.53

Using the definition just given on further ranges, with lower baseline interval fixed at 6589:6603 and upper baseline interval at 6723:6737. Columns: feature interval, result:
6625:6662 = 2.1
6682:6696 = 1.3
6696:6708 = 0.5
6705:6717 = -1.1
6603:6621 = -0.4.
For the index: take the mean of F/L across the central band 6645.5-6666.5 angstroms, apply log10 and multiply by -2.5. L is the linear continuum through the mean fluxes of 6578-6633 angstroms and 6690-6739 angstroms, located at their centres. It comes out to 0.090 mag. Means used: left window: 26.3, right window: 18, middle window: 20.7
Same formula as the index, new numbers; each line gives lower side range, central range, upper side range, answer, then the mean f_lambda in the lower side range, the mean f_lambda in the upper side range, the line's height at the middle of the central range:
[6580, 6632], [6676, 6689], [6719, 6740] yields 0.046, 26.2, 16.8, 20.4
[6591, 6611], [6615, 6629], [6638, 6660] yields -0.034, 26.7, 21.4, 24.4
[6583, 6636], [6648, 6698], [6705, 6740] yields 0.082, 26.2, 18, 21.6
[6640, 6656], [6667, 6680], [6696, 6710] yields -0.037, 21.8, 18.7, 20.4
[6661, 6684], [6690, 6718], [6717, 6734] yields -0.042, 20.9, 16.5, 18.3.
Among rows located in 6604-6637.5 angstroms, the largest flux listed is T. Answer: 29.18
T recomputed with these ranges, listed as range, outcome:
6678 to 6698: 23.19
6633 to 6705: 26.15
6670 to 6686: 23.87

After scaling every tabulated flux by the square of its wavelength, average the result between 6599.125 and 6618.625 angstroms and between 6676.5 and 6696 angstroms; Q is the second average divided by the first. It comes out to 0.74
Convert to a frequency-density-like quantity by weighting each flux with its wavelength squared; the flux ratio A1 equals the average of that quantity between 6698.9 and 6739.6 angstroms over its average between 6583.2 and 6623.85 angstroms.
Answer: 0.7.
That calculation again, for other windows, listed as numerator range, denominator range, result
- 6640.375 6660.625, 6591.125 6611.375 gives 0.81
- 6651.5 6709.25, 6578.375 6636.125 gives 0.76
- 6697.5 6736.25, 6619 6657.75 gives 0.80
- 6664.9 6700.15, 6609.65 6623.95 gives 0.76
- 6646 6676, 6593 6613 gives 0.80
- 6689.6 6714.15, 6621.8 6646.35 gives 0.83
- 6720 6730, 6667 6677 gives 0.78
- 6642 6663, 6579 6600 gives 0.79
